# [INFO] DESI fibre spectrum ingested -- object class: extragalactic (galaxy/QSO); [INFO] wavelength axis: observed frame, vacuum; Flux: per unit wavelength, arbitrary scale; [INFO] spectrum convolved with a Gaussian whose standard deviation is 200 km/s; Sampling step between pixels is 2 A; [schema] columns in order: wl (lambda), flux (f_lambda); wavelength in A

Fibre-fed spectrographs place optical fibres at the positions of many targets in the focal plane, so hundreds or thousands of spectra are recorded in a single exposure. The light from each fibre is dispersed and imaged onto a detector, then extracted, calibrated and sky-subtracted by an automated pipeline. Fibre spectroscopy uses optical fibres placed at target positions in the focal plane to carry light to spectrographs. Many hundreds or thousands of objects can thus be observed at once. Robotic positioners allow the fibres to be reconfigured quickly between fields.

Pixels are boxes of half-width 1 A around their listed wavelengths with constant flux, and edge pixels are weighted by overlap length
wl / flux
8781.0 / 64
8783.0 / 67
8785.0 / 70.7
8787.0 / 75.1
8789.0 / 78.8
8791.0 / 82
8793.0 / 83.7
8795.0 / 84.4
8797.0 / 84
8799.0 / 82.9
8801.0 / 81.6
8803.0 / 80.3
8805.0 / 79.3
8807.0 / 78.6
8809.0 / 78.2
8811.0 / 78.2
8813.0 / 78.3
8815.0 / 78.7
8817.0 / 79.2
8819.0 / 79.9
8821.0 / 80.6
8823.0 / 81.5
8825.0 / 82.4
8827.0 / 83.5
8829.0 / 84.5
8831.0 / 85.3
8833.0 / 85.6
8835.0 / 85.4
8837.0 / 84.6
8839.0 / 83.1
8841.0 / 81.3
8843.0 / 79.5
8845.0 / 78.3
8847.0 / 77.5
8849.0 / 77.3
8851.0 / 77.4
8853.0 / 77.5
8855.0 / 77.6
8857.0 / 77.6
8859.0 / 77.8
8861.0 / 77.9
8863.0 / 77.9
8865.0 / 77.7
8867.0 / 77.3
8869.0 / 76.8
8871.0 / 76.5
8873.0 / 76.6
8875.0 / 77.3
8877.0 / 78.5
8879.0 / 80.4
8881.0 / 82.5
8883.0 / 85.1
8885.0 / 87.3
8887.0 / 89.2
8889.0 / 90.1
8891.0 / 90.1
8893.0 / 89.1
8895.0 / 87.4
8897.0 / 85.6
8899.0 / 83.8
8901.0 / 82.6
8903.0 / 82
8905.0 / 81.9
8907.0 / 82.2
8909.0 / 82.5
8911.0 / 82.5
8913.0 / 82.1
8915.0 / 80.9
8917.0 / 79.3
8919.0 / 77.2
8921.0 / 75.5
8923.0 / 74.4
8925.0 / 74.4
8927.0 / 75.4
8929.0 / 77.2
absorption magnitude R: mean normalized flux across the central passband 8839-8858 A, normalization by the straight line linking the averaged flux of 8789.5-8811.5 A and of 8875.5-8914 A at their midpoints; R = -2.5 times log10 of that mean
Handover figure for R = 0.06 mag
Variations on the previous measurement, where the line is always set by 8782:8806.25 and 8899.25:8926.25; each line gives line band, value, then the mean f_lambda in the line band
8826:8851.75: -0.03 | 81.8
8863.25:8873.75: 0.04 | 77.1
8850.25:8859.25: 0.03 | 77.6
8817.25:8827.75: -0.03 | 81.4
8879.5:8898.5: -0.10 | 87.1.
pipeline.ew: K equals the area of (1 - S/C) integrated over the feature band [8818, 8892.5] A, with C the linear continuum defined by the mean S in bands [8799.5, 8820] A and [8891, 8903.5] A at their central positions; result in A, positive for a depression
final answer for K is 1.3 A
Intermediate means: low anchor 79.3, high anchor 85.6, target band 81.1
